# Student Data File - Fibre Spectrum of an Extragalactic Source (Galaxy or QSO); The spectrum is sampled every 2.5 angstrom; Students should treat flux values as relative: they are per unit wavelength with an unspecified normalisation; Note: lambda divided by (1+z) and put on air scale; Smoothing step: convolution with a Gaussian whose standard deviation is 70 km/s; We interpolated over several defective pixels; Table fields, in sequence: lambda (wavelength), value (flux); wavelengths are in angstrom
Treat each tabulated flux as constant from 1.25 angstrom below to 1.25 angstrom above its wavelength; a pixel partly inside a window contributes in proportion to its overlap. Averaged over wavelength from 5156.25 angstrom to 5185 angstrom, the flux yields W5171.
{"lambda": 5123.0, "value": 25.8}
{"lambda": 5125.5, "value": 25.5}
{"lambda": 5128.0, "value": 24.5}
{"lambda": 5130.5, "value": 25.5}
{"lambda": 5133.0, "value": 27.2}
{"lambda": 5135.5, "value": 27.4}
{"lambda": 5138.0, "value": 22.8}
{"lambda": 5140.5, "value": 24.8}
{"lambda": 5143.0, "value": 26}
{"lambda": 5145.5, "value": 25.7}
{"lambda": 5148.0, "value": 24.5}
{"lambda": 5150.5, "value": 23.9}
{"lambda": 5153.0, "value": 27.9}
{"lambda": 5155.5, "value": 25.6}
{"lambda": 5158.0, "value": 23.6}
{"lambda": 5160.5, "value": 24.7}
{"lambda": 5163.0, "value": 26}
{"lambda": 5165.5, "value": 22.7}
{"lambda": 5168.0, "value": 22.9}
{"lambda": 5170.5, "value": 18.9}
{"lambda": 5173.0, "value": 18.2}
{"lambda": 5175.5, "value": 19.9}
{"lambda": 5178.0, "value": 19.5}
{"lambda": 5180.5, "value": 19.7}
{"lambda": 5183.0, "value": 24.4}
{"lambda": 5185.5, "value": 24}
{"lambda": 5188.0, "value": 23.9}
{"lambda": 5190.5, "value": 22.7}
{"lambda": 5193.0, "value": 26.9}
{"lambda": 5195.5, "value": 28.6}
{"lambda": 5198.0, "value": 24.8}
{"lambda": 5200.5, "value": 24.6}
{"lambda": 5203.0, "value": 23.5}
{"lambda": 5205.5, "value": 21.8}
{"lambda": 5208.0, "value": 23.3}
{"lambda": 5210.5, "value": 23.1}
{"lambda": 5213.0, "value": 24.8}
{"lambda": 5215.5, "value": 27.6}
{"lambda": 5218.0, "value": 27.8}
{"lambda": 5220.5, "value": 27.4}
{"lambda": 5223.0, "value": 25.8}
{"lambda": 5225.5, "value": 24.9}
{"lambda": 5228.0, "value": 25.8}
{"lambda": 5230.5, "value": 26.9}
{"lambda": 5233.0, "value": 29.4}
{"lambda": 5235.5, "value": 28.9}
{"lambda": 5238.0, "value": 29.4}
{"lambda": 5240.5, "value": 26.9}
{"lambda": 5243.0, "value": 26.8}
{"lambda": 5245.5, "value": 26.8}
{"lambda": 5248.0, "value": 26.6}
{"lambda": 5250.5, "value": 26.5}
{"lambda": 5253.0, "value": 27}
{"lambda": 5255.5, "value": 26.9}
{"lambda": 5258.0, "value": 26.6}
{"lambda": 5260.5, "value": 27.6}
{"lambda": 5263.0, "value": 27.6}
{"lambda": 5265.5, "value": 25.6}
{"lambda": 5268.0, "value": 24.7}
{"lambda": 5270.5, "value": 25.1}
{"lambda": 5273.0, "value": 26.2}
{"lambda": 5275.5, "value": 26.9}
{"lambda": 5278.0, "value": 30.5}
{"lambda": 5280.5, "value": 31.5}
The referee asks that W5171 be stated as 22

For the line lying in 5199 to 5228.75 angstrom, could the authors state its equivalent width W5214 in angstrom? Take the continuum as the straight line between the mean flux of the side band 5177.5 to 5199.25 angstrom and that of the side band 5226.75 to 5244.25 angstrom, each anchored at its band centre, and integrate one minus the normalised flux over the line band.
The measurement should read 1.1 angstrom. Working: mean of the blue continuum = 24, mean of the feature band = 25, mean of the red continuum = 27.7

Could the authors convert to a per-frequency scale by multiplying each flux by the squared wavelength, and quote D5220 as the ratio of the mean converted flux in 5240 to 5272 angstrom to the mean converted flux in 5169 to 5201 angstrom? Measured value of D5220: 1.20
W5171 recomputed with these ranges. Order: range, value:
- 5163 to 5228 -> 23.8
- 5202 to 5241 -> 26.1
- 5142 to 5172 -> 24.3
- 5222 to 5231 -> 25.8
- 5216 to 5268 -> 27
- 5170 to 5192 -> 21.4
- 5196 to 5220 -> 24.8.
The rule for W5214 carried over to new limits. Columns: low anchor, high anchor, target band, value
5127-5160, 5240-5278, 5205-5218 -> 0.75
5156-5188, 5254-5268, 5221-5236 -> -1.10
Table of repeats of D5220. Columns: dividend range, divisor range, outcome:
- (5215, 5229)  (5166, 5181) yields 1.35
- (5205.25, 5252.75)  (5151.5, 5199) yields 1.15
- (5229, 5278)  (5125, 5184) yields 1.18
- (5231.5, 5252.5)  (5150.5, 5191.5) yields 1.24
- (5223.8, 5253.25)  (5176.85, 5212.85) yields 1.17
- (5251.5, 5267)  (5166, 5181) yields 1.39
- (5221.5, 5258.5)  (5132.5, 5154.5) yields 1.10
